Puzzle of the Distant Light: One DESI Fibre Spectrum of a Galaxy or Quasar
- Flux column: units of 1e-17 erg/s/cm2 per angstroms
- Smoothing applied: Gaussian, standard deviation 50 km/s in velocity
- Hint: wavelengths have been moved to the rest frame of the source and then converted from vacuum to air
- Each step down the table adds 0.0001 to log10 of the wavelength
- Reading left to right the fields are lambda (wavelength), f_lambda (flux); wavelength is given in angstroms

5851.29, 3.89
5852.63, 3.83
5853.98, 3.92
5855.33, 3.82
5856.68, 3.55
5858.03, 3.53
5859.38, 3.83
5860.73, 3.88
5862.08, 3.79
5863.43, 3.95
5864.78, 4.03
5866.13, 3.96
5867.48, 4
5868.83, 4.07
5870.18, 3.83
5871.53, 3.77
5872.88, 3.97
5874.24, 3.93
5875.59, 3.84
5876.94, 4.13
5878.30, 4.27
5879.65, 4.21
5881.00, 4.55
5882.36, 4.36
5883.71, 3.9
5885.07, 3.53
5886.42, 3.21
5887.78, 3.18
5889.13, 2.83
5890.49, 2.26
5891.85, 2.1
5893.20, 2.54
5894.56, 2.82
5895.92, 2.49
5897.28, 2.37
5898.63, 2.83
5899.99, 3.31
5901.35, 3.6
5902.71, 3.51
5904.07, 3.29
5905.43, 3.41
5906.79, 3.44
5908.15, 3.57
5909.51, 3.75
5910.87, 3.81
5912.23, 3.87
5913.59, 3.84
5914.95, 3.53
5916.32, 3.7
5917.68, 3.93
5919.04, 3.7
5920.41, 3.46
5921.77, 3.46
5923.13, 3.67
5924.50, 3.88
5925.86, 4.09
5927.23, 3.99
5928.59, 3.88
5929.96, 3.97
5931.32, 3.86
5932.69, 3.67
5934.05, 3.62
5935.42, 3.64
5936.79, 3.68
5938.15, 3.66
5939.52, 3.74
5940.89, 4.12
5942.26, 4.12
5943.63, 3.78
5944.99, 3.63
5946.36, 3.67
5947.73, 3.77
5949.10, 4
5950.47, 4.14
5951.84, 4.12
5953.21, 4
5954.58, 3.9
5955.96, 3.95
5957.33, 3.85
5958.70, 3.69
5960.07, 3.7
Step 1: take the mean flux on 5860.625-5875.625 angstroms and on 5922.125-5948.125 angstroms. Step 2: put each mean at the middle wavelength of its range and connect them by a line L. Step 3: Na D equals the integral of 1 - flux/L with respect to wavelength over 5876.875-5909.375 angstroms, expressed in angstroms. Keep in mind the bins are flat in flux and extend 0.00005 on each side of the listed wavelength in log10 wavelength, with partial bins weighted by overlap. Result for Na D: 4.77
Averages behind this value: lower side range 3.92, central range 3.31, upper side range 3.81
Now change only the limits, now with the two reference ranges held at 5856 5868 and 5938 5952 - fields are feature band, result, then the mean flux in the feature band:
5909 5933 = 0.54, 3.78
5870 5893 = 1.39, 3.61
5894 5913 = 2.77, 3.3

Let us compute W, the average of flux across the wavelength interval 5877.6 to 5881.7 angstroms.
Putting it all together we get 4.34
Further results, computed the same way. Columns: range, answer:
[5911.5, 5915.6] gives 3.75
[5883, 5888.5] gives 3.46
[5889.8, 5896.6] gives 2.44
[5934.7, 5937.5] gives 3.66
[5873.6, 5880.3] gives 4.08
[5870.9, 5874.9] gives 3.89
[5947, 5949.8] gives 3.88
